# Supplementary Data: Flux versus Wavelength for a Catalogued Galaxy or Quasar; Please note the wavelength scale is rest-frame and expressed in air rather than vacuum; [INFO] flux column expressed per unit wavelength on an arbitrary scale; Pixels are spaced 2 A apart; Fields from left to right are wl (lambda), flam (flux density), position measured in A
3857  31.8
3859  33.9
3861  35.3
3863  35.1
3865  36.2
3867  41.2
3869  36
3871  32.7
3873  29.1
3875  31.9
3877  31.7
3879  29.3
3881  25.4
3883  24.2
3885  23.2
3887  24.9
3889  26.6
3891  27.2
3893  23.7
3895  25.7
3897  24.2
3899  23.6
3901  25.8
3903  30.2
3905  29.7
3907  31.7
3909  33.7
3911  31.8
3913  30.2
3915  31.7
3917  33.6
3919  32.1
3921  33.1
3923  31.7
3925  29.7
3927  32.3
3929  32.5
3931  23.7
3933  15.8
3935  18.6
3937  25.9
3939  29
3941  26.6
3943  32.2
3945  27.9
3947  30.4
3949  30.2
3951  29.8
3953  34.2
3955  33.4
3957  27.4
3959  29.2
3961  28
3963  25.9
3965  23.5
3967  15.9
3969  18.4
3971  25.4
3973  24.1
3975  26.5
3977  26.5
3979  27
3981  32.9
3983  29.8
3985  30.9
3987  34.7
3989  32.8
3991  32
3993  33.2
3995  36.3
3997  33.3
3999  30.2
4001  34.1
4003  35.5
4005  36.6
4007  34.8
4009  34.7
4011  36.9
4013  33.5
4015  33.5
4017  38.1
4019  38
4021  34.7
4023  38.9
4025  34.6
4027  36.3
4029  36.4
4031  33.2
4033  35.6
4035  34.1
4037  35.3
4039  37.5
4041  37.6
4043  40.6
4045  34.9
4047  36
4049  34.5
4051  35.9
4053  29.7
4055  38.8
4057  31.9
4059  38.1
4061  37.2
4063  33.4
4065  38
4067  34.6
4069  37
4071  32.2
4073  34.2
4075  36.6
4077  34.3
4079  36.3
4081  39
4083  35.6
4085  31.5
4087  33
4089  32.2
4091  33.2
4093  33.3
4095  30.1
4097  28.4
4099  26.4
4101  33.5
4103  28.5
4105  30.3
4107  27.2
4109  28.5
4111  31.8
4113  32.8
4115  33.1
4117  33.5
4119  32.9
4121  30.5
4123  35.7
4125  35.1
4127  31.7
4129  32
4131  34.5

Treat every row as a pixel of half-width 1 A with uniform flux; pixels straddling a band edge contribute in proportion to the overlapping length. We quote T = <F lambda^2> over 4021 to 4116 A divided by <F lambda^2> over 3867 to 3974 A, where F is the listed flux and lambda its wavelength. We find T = 1.30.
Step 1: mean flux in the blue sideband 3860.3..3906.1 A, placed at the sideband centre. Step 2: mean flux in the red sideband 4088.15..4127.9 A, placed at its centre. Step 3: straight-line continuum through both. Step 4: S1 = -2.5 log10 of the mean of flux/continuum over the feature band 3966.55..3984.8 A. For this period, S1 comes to 0.17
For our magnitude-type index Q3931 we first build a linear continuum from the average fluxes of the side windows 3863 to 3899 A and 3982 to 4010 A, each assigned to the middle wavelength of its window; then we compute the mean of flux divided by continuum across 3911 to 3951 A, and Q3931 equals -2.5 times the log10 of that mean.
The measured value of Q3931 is 0.074 mag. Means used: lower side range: 29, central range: 28.9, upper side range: 33.5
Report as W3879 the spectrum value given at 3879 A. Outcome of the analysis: 29.3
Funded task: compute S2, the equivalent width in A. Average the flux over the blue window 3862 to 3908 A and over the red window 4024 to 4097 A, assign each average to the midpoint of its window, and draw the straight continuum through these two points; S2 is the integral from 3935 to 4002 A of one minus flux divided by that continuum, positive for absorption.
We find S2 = 6.42 A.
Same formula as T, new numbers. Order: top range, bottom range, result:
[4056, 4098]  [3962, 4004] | 1.24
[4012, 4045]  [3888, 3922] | 1.32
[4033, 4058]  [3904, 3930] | 1.19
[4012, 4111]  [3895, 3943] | 1.29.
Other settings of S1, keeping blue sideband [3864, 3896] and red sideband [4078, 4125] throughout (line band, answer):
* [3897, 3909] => 0.048 mag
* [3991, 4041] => -0.137 mag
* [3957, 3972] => 0.256 mag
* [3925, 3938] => 0.189 mag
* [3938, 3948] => 0.033 mag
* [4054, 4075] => -0.127 mag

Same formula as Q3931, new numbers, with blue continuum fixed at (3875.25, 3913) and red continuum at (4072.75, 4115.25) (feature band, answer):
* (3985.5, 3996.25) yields -0.132 mag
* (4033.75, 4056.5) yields -0.154 mag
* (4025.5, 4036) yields -0.144 mag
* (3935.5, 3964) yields -0.010 mag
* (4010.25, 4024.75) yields -0.187 mag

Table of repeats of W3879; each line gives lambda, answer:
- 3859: 33.9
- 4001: 34.1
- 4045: 34.9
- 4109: 28.5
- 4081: 39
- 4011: 36.9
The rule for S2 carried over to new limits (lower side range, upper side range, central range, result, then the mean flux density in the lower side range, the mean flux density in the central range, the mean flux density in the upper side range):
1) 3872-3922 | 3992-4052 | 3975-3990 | 1.32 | 28.6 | 30.4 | 35.5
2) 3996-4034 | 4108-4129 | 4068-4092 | -0.76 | 35.2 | 34.6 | 32.5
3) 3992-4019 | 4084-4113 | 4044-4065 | -1.66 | 34.8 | 35.2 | 30.6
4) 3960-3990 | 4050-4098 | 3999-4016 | -3.12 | 26.8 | 34.7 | 34.4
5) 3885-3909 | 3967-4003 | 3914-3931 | -2.44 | 26.8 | 31.6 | 29.7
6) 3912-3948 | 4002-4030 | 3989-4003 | 0.37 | 28.7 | 33.3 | 35.9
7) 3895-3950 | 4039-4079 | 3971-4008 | 0.70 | 28.8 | 31.6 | 35.6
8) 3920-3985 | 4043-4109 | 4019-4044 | -3.88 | 27.5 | 36.3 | 33.6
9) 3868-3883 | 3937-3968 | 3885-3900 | 2.47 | 30.4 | 25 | 28.2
